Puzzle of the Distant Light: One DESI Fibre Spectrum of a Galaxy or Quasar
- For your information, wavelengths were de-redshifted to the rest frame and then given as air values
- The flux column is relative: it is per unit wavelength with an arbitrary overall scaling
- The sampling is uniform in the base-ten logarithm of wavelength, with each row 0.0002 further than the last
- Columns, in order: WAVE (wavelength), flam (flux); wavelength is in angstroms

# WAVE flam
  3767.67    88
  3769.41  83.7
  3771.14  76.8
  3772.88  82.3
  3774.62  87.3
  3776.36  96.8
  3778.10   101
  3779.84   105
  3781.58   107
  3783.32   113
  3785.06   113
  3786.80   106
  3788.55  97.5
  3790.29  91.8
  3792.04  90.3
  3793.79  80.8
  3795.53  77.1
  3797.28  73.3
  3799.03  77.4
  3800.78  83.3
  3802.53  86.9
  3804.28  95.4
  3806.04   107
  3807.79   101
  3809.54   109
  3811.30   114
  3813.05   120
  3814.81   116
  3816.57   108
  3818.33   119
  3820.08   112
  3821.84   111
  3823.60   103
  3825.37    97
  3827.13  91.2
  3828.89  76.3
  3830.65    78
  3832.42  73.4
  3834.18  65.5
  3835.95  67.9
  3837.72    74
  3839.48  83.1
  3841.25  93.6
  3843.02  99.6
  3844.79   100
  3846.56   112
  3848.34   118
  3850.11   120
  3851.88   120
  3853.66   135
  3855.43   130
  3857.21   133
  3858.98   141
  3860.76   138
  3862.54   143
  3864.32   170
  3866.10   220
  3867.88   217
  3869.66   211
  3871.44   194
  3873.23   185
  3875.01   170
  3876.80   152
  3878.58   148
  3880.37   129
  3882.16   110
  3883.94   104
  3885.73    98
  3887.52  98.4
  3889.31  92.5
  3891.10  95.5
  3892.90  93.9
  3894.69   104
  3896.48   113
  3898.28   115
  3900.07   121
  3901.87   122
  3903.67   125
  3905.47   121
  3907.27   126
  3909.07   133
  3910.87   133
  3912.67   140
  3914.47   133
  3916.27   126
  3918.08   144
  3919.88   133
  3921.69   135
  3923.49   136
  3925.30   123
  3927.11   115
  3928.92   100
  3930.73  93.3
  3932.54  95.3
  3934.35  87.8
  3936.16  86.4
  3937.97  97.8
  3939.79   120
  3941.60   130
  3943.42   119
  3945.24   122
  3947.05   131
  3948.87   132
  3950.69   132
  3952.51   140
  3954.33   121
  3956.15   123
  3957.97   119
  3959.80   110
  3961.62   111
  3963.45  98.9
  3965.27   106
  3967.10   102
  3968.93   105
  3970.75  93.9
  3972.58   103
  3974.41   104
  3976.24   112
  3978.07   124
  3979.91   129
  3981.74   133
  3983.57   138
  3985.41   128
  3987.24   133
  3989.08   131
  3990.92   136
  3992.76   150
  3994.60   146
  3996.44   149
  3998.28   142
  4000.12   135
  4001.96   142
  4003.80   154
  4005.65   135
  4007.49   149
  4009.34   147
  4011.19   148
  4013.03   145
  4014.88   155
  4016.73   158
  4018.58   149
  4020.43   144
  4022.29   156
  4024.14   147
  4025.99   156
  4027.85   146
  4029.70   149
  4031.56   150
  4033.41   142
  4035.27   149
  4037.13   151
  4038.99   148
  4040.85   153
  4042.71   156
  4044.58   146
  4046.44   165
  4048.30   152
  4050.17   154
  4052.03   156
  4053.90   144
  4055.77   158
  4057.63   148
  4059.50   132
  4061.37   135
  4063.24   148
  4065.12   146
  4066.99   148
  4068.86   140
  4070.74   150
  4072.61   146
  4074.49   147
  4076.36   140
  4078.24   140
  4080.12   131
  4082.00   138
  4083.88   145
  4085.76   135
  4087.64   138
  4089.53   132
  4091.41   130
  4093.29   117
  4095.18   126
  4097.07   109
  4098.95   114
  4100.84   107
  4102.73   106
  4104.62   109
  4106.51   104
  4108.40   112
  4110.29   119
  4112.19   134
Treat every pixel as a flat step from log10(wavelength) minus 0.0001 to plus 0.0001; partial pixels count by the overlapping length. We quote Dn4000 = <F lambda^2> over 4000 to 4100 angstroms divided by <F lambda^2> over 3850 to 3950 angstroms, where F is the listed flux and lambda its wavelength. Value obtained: 1.2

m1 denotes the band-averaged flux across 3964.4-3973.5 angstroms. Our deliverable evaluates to 102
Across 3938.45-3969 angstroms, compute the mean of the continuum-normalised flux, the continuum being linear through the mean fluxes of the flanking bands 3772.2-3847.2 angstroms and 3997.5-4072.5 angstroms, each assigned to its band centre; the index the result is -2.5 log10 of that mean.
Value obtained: 0.09 mag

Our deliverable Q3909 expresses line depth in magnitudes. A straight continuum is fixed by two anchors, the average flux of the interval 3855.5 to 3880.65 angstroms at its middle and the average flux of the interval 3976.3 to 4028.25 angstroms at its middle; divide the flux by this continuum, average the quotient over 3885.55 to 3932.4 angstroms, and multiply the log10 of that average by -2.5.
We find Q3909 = 0.33 mag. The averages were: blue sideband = 168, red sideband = 143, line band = 118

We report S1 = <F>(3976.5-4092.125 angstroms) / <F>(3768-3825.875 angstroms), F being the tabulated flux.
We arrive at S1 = 1.47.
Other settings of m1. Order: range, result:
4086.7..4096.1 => 129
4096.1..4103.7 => 109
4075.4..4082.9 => 137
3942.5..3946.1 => 120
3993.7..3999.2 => 146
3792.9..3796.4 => 79.1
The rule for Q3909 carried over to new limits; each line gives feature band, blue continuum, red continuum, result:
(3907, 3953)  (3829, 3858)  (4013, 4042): 0.01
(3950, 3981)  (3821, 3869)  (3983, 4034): 0.20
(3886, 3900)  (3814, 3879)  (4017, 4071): 0.26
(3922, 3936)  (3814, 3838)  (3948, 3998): 0.06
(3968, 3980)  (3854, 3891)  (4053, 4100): 0.29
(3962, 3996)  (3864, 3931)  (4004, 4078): 0.17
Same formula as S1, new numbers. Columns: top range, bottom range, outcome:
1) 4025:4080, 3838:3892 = 1.10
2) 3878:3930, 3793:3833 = 1.24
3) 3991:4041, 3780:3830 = 1.49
